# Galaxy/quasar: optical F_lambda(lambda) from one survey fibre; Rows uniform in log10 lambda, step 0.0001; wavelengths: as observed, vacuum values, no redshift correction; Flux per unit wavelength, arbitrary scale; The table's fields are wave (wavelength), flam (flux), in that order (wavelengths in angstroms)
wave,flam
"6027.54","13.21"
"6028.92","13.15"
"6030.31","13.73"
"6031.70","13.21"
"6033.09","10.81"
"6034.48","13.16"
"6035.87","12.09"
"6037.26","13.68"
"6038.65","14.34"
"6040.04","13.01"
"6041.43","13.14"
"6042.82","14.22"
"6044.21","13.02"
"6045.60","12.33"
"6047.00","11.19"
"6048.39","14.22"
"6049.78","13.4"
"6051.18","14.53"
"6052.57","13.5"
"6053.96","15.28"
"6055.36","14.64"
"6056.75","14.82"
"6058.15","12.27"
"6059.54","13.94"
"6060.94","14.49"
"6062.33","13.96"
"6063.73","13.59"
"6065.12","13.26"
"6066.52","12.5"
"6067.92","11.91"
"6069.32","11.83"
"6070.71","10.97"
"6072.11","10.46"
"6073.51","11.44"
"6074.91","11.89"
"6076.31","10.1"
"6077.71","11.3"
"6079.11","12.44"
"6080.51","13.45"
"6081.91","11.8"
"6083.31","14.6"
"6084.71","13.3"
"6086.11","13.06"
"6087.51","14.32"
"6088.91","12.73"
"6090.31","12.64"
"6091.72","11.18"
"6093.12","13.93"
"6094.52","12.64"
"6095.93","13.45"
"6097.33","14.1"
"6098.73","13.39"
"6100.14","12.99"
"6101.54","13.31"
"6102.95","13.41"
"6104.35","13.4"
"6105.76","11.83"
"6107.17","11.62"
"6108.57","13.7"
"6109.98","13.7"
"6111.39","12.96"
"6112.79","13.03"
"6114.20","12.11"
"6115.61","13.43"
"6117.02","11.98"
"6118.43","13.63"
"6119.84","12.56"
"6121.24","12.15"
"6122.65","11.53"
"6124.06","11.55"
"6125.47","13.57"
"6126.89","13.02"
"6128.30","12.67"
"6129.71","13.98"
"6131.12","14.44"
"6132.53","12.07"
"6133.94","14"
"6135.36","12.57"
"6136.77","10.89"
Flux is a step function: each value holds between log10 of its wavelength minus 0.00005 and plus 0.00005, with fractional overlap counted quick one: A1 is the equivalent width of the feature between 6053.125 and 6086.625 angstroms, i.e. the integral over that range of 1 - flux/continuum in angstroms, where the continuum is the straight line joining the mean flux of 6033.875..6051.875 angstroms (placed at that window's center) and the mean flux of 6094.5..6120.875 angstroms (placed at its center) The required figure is 0.9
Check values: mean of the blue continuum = 13.3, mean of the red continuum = 13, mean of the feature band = 12.8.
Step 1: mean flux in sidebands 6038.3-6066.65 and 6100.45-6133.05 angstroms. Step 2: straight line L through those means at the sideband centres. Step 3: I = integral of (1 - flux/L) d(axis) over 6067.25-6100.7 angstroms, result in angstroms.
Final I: 1.9 angstroms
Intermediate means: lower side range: 13.6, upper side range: 12.9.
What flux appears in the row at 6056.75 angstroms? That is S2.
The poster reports 14.82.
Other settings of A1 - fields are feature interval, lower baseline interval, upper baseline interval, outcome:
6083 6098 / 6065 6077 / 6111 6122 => -1.5 angstroms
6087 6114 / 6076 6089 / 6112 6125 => -0.9 angstroms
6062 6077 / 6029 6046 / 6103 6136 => 1.2 angstroms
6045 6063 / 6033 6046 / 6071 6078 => -2.3 angstroms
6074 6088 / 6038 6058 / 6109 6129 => 0.7 angstroms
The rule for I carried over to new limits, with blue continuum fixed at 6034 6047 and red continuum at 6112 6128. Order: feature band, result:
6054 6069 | -0.7 angstroms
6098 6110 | -0.3 angstroms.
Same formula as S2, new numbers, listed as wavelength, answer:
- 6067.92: 11.91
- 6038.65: 14.34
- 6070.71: 10.97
